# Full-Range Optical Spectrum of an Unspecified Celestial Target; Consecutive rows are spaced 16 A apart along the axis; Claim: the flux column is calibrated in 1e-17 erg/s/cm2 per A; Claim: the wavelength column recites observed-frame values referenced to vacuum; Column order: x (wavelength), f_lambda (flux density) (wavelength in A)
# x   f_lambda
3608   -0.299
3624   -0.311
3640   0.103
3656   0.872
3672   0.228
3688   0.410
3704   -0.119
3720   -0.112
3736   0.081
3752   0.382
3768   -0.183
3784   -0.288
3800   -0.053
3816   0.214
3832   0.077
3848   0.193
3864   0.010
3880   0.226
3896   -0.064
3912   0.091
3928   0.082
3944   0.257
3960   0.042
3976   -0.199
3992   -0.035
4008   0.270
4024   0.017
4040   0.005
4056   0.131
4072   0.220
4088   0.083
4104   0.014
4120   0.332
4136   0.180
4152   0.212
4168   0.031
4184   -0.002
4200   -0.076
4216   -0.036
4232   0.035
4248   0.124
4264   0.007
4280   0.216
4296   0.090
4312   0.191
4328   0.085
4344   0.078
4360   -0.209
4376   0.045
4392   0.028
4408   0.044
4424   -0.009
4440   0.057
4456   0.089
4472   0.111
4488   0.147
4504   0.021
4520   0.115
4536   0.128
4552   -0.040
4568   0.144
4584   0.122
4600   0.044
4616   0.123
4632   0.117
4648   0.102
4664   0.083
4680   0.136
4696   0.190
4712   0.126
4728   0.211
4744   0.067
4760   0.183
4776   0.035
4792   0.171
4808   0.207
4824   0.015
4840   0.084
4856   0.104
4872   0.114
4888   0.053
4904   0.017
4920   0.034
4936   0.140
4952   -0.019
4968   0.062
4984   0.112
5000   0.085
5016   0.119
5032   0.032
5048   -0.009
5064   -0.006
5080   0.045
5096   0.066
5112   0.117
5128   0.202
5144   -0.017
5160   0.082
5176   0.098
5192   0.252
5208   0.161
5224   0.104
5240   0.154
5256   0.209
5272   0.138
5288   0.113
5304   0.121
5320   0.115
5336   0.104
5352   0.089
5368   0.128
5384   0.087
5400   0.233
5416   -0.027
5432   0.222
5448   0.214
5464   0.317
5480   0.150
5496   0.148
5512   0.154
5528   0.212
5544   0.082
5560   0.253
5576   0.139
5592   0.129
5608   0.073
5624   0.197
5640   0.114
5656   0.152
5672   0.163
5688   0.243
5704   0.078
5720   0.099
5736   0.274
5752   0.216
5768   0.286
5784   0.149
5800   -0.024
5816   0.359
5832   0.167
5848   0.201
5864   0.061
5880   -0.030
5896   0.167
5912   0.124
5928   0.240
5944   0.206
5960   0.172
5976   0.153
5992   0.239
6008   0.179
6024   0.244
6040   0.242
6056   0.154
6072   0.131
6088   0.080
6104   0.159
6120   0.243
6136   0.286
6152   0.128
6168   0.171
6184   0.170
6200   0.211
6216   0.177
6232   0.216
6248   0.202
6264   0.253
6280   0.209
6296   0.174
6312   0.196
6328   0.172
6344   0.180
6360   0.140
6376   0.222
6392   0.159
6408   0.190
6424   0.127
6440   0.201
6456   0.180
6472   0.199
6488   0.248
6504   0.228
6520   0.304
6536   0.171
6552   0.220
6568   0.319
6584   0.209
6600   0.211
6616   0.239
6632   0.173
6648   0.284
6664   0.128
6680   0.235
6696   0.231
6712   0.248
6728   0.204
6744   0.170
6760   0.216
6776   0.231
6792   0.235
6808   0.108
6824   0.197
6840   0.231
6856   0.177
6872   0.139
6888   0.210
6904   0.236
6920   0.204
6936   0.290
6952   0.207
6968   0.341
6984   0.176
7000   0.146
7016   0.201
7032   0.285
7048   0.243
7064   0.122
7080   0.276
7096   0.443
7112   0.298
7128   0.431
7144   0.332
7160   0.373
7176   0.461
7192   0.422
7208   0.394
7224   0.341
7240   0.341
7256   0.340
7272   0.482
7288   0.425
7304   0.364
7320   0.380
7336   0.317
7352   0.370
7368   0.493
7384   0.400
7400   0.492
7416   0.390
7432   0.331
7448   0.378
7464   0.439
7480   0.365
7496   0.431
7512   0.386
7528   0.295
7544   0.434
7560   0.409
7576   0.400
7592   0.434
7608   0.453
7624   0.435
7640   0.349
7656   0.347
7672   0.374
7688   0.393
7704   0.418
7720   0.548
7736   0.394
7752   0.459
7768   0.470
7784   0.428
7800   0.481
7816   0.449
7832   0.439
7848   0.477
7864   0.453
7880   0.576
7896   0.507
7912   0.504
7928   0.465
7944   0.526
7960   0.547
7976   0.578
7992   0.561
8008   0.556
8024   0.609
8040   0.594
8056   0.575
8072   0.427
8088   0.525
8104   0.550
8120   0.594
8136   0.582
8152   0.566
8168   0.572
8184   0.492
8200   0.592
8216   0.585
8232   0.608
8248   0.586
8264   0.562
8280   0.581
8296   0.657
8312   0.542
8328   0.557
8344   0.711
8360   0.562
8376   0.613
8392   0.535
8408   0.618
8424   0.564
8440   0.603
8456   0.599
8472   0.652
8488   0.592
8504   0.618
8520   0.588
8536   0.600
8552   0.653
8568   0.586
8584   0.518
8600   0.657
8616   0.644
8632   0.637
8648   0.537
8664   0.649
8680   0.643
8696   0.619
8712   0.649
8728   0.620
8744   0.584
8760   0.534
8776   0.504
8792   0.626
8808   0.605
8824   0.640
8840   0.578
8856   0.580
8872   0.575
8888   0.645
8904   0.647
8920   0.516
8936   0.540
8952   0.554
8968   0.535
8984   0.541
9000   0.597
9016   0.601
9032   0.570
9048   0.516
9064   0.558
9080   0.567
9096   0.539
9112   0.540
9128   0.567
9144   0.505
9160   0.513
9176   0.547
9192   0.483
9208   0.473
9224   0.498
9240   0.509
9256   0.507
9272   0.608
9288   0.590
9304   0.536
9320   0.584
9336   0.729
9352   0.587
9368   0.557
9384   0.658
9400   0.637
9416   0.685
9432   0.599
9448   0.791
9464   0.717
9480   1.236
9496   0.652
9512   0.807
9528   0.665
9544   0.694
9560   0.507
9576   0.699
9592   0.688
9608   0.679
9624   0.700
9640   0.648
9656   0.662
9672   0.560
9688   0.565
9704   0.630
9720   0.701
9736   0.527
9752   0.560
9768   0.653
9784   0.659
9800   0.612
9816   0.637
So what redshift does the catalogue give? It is 0.78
